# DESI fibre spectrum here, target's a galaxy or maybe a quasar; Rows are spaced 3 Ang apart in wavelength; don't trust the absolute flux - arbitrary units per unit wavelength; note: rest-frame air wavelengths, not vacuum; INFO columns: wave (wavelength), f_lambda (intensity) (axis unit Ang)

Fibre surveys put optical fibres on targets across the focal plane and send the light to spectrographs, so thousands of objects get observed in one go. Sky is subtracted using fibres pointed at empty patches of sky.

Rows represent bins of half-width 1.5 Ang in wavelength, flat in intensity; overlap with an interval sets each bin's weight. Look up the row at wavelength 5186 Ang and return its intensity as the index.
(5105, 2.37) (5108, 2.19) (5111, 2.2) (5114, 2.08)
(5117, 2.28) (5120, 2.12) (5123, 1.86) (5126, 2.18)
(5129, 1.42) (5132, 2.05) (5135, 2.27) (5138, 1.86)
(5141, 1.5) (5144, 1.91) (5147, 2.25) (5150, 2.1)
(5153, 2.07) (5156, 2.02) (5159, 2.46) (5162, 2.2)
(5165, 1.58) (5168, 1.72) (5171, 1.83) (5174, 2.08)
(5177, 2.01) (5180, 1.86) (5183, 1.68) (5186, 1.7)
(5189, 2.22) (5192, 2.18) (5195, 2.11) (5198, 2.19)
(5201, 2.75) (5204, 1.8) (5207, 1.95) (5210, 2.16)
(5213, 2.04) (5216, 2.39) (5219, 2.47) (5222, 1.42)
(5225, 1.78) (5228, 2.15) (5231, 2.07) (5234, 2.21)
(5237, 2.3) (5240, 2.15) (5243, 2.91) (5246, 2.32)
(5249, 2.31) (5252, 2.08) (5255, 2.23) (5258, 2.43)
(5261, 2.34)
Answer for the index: 1.7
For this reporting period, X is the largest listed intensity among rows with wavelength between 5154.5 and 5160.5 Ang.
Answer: 2.46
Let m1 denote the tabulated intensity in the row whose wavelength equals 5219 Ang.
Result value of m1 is 2.47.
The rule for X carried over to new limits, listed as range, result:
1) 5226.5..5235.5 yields 2.21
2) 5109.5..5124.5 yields 2.28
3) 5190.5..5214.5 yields 2.75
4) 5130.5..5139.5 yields 2.27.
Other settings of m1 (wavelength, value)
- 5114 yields 2.08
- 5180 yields 1.86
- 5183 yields 1.68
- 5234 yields 2.21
